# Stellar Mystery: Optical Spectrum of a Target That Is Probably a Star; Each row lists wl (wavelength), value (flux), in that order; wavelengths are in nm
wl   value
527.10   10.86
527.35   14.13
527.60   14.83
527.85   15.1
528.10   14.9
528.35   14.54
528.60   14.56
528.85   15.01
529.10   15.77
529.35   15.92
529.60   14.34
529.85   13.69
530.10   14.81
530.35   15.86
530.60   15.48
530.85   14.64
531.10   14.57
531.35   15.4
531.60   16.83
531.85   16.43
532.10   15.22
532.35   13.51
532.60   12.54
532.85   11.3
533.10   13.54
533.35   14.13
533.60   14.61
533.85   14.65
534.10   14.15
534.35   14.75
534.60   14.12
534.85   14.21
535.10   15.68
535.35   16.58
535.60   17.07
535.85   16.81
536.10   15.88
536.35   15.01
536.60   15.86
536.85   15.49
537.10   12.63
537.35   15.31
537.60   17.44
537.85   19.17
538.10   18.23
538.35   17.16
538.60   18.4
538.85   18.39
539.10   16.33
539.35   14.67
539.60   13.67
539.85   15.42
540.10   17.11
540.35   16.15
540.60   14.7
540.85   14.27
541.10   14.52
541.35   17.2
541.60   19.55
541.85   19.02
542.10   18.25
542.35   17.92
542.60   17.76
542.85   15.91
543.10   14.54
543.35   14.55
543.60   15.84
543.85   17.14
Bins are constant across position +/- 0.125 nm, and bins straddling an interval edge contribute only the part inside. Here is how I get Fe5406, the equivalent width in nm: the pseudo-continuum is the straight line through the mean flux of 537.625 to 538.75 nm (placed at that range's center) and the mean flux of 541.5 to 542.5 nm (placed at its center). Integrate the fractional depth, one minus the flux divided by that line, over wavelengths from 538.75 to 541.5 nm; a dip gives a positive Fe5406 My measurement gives 0.41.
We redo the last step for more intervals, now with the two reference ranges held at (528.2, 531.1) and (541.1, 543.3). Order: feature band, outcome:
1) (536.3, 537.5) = 0.101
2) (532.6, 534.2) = 0.206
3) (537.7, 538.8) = -0.114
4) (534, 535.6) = 0.081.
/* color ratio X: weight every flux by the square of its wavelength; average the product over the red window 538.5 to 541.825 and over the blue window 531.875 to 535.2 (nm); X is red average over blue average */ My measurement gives 1.18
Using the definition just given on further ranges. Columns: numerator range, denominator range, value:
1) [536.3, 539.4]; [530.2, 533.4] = 1.16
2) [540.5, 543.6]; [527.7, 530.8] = 1.15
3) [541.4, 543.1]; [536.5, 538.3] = 1.11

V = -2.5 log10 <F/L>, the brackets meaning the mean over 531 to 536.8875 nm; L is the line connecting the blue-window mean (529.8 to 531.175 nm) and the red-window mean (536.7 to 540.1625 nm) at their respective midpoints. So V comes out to 0.04 mag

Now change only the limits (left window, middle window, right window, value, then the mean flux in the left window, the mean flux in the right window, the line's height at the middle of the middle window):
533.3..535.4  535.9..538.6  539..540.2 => -0.09 mag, 14.7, 15.4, 15.1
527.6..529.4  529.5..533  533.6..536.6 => 0.04 mag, 15.1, 15.3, 15.2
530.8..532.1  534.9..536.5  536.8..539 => 0.03 mag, 15.6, 17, 16.5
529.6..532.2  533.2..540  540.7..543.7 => 0.01 mag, 15.2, 16.6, 15.9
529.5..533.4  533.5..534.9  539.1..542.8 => 0.05 mag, 14.5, 16.4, 15.1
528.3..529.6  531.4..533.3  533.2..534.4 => 0.03 mag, 15.1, 14.4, 14.6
